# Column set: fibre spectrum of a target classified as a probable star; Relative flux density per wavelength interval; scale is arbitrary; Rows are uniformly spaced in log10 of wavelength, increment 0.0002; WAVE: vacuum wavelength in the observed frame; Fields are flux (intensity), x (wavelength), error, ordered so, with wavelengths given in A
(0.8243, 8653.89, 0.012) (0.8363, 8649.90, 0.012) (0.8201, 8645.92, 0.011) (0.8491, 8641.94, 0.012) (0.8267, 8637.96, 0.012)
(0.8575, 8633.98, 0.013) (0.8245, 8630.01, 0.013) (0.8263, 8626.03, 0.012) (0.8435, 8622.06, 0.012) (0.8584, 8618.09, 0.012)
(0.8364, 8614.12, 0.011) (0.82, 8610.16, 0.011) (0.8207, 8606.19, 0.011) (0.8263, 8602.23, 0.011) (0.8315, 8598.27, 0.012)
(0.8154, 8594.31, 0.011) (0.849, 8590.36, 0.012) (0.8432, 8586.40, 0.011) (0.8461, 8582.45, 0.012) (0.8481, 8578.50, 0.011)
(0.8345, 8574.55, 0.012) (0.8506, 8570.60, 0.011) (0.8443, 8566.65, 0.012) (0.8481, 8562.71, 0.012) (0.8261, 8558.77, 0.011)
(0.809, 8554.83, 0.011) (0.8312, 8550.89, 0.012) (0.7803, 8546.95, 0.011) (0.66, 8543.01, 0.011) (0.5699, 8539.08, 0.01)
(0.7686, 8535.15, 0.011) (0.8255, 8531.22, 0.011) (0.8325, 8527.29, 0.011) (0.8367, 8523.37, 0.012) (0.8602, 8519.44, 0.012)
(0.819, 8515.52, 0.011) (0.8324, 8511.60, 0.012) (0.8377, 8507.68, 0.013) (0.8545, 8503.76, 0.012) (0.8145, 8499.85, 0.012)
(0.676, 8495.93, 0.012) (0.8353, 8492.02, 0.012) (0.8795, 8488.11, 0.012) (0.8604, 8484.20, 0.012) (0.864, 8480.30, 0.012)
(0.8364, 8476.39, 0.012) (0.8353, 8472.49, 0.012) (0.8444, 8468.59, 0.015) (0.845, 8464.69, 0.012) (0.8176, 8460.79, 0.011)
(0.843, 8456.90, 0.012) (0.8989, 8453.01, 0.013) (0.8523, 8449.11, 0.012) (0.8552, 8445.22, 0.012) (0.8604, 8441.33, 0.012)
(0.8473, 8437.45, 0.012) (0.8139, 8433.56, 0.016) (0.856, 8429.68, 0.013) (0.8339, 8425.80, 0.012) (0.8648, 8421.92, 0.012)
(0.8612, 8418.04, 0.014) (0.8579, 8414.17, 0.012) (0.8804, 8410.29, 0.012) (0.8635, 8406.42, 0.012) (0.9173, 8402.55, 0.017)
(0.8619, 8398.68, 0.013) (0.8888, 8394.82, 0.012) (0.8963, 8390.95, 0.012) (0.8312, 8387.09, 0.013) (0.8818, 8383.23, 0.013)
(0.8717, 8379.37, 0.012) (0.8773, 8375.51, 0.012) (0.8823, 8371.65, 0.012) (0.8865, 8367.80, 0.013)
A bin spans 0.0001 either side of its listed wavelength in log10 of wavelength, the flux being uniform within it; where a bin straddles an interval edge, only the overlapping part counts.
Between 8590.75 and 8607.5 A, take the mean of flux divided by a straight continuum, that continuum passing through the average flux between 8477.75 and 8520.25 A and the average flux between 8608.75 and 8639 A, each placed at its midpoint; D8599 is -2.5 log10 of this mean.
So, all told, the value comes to 0.01 mag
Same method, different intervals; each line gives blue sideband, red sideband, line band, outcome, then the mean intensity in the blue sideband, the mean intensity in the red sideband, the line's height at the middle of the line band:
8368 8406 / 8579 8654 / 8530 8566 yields 0.10 mag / 0.879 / 0.835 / 0.848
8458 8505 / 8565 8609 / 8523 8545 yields 0.13 mag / 0.83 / 0.837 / 0.833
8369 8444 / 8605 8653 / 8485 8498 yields 0.07 mag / 0.866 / 0.835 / 0.854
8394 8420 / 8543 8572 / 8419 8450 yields 0.02 mag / 0.875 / 0.815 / 0.864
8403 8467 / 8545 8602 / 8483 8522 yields 0.02 mag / 0.855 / 0.833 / 0.844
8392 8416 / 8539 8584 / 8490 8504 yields 0.06 mag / 0.879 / 0.805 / 0.835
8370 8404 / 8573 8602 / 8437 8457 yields 0.01 mag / 0.878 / 0.838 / 0.866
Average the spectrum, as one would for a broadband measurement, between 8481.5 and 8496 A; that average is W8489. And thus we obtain 0.834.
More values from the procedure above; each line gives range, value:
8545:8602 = 0.833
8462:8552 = 0.808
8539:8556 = 0.744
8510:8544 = 0.781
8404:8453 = 0.856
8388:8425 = 0.874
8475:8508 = 0.828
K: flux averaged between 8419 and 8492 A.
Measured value 0.85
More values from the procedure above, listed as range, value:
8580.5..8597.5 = 0.838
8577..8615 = 0.834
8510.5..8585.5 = 0.807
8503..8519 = 0.837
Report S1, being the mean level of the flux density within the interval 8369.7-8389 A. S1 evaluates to 0.869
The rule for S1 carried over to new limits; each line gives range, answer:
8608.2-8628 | 0.837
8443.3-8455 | 0.868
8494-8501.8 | 0.745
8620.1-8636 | 0.838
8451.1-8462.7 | 0.854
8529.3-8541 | 0.722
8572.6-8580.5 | 0.841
